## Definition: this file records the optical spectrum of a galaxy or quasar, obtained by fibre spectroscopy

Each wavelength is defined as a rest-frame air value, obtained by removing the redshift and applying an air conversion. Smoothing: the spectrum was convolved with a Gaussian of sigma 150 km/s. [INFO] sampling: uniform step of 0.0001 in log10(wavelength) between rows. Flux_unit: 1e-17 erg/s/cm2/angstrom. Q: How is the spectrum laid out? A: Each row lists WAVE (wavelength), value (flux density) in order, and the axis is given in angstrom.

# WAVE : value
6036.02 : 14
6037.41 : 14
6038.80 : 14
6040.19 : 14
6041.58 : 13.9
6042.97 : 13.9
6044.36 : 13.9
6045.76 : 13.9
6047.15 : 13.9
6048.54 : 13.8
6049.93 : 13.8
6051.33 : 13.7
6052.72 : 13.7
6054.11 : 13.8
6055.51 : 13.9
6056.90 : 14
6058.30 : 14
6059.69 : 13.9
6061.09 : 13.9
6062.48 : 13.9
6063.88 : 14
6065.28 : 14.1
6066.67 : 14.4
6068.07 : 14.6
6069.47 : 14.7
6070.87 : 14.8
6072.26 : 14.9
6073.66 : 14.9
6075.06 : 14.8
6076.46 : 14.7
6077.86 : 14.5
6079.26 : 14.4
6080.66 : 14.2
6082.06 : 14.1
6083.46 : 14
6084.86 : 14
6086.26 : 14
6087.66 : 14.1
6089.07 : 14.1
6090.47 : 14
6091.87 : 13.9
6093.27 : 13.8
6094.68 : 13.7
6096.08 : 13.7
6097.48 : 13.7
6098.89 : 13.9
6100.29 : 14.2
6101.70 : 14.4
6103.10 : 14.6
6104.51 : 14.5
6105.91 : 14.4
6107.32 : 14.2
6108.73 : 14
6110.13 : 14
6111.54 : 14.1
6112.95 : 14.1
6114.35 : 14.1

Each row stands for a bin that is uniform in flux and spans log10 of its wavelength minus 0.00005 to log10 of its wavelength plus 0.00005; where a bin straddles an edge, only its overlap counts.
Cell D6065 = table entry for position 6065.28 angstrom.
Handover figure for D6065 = 14.1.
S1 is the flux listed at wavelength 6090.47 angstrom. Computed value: 14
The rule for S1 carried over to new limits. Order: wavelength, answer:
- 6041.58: 13.9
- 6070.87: 14.8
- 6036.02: 14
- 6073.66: 14.9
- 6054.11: 13.8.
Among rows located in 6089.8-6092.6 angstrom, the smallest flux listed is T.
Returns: 13.9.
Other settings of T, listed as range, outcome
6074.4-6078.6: 14.5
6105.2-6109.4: 14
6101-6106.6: 14.4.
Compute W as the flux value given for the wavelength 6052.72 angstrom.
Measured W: 13.7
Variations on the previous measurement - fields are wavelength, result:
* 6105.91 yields 14.4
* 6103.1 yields 14.6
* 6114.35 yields 14.1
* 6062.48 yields 13.9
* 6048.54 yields 13.8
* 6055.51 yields 13.9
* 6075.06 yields 14.8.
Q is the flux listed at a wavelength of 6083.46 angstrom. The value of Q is 14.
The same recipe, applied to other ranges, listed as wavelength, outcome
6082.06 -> 14.1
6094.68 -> 13.7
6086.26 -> 14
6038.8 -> 14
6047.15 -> 13.9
